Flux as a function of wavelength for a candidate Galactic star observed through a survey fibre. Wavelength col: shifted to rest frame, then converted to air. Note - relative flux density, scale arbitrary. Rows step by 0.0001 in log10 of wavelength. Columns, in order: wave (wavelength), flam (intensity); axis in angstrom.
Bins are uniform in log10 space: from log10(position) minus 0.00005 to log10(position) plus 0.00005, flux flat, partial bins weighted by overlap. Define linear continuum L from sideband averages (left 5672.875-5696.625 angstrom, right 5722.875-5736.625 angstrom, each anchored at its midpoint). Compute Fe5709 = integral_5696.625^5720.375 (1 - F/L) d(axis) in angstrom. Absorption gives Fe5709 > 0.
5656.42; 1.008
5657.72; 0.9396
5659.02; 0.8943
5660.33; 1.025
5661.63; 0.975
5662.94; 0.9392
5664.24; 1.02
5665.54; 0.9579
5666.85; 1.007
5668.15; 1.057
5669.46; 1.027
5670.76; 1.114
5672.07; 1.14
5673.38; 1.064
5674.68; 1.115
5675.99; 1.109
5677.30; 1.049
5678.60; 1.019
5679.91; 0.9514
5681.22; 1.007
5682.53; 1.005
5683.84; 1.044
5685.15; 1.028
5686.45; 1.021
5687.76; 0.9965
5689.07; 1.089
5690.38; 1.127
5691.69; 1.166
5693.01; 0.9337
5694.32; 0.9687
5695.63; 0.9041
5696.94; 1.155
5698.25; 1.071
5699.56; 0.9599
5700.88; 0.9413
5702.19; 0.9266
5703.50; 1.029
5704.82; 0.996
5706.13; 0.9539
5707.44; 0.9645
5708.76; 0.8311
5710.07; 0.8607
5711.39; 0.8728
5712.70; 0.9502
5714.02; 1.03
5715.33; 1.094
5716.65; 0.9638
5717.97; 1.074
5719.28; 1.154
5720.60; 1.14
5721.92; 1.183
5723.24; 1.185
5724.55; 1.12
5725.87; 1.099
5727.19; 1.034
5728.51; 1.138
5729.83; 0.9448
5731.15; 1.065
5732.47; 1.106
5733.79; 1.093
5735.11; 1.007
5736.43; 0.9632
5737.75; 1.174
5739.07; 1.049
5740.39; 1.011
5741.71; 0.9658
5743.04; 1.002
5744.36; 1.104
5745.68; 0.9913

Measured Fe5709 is 1.4 angstrom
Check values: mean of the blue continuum 1.03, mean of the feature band 0.991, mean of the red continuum 1.07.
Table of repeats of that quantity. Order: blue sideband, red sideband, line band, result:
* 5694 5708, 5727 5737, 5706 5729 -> -0.4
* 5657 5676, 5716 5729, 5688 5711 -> 1.7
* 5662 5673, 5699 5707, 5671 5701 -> -1.3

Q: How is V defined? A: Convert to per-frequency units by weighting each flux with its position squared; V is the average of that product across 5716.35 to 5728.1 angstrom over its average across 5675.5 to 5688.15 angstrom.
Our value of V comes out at 1.1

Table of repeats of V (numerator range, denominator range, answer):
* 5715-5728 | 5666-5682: 1.07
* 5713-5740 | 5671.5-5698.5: 1.05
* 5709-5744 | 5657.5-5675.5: 1.05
